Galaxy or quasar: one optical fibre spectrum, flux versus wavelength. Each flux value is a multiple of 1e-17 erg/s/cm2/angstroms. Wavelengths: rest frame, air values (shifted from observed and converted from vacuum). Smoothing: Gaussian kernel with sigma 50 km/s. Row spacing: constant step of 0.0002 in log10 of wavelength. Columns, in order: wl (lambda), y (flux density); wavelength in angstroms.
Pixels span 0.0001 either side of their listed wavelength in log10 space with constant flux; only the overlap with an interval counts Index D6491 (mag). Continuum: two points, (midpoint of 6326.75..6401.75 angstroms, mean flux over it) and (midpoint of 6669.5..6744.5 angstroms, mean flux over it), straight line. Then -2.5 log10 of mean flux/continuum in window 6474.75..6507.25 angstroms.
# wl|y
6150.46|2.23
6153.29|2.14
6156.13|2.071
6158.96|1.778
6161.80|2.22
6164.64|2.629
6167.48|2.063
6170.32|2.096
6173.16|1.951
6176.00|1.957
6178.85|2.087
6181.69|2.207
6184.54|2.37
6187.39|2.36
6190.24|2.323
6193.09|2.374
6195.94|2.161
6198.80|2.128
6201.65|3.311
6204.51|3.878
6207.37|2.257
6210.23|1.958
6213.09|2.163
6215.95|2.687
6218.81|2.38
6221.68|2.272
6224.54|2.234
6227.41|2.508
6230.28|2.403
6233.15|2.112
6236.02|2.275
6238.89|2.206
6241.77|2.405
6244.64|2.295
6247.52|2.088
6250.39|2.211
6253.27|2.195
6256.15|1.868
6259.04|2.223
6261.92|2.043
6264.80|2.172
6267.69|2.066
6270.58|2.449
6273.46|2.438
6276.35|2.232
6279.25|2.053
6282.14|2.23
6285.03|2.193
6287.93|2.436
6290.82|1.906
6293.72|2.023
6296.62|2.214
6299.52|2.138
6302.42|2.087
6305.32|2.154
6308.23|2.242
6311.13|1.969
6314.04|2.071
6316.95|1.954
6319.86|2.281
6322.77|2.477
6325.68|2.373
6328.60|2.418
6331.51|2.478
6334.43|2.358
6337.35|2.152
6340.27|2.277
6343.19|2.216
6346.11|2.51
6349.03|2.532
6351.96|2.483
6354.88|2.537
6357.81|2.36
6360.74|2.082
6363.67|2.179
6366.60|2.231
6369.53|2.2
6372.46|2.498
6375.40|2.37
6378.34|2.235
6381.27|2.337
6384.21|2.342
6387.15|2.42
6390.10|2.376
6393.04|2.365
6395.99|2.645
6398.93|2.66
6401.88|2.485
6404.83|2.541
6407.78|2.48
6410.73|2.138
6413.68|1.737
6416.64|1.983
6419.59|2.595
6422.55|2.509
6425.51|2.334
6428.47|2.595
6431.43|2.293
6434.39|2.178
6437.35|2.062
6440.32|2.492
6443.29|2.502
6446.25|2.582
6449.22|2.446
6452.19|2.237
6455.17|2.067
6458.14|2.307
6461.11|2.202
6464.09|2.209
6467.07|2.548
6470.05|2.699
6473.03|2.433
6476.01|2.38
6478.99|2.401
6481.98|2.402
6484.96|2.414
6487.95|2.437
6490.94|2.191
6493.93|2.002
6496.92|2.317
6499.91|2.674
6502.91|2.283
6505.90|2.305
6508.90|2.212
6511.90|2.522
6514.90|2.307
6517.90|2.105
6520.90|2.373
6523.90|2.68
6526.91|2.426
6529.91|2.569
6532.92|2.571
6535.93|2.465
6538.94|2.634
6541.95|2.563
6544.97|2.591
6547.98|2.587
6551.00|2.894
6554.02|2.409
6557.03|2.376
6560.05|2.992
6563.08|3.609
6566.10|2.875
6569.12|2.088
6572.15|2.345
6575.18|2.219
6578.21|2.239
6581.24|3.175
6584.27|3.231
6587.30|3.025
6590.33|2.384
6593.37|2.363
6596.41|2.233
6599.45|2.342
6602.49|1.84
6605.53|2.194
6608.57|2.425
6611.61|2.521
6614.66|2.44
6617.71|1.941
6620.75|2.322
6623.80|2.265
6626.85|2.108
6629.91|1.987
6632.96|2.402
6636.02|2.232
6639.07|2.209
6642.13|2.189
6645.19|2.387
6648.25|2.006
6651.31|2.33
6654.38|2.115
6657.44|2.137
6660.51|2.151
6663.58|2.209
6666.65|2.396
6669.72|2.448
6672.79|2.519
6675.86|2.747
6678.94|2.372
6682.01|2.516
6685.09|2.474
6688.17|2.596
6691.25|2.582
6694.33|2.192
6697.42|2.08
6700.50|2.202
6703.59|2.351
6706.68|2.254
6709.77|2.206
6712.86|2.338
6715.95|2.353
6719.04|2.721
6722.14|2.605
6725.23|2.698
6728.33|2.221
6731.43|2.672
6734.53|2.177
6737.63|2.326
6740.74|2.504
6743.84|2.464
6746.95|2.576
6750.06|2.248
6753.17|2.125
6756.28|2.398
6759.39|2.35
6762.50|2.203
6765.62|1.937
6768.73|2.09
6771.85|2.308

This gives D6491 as 0.021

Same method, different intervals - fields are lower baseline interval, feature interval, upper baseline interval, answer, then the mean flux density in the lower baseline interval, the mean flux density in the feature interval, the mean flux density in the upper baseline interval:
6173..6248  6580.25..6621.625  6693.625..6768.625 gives -0.050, 2.36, 2.45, 2.34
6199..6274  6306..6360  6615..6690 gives 0.011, 2.34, 2.31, 2.3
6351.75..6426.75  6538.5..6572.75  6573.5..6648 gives -0.138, 2.35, 2.67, 2.35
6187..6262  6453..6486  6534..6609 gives 0.061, 2.35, 2.37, 2.57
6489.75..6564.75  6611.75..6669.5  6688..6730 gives 0.095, 2.51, 2.23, 2.38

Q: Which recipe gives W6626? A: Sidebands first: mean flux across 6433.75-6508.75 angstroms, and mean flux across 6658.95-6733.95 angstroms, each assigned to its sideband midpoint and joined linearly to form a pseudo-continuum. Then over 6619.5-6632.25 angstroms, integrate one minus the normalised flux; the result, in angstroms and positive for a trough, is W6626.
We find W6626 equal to 1.1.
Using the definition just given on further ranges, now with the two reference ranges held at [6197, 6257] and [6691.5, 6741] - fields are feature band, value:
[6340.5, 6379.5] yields 0.57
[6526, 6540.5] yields -1.01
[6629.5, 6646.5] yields 0.88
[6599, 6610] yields 0.87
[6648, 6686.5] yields 0.33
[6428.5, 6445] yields 0.27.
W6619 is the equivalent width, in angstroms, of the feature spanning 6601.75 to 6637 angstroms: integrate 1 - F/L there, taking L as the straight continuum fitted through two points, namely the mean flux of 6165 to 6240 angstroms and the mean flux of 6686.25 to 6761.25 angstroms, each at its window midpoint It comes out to 2.1 angstroms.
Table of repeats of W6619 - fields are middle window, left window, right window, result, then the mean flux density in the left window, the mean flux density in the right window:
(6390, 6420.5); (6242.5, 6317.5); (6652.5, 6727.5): -1.82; 2.16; 2.38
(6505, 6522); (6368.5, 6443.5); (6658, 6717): 0.42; 2.36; 2.36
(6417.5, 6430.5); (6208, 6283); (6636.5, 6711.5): -1.16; 2.24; 2.32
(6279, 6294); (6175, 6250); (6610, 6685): 1.24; 2.36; 2.29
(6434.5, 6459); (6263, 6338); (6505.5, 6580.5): 0.76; 2.21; 2.53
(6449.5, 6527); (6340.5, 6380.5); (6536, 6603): 4.56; 2.34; 2.6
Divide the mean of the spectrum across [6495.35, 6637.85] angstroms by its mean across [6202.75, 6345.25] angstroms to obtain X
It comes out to 1.09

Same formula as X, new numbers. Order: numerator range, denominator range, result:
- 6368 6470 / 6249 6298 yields 1.08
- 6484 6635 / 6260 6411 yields 1.07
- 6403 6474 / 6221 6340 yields 1.06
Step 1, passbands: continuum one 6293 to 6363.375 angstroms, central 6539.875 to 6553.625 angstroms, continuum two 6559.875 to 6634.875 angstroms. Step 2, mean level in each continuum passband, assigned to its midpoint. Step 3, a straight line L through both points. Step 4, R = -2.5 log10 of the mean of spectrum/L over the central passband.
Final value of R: -0.095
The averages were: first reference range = 2.27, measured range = 2.64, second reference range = 2.45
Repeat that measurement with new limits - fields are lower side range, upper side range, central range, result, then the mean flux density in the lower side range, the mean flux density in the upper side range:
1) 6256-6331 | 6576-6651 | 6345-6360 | -0.11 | 2.19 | 2.35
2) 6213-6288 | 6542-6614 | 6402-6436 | 0.04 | 2.25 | 2.56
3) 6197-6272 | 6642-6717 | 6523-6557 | -0.11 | 2.34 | 2.33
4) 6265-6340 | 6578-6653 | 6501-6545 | -0.06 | 2.22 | 2.35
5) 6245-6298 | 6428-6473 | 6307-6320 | 0.07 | 2.17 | 2.36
